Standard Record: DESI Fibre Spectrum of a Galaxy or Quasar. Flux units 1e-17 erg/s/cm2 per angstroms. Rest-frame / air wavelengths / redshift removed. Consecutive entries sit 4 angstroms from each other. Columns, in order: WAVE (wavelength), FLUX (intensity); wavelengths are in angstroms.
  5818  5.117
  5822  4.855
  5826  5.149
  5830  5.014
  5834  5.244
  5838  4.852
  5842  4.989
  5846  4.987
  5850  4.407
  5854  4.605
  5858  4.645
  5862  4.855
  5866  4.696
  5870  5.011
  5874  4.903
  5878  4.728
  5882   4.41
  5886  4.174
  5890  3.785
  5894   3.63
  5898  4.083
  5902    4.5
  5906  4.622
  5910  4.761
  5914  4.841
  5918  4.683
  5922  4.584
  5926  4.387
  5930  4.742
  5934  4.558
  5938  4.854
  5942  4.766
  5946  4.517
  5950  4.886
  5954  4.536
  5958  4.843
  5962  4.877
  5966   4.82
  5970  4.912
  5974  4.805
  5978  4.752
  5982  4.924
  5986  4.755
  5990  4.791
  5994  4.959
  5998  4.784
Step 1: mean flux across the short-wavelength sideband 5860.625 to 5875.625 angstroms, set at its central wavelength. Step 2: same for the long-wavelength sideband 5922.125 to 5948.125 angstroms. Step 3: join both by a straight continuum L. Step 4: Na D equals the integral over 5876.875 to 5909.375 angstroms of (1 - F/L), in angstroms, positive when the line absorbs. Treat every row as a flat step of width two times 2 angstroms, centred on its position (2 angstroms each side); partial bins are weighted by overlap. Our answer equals 3.59 angstroms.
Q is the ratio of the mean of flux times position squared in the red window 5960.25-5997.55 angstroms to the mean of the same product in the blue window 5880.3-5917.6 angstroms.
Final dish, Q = 1.15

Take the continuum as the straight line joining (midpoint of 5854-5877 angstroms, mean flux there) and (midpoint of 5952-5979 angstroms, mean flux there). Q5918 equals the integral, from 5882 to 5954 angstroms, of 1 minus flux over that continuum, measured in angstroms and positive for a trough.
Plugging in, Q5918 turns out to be 4.6 angstroms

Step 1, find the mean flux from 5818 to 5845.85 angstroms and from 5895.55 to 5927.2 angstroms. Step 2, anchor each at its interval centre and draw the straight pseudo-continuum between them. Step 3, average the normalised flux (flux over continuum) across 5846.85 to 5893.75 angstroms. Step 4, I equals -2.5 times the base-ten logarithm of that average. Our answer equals 0.059 mag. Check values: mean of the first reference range 5.02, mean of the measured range 4.54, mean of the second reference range 4.55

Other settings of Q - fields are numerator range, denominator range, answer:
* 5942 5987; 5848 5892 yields 1.08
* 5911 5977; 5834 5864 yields 1.02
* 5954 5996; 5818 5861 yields 1.04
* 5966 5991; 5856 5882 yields 1.05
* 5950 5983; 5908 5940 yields 1.04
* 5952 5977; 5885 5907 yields 1.19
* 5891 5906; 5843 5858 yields 0.90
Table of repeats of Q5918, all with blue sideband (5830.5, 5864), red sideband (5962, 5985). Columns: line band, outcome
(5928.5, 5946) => 0.5 angstroms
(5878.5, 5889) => 1.1 angstroms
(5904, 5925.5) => 0.7 angstroms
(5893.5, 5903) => 1.5 angstroms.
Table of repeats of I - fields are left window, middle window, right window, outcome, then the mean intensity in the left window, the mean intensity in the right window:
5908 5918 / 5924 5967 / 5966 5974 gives 0.03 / 4.78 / 4.86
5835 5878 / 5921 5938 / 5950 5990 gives 0.05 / 4.8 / 4.81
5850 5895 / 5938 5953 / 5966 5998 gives 0.00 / 4.51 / 4.84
